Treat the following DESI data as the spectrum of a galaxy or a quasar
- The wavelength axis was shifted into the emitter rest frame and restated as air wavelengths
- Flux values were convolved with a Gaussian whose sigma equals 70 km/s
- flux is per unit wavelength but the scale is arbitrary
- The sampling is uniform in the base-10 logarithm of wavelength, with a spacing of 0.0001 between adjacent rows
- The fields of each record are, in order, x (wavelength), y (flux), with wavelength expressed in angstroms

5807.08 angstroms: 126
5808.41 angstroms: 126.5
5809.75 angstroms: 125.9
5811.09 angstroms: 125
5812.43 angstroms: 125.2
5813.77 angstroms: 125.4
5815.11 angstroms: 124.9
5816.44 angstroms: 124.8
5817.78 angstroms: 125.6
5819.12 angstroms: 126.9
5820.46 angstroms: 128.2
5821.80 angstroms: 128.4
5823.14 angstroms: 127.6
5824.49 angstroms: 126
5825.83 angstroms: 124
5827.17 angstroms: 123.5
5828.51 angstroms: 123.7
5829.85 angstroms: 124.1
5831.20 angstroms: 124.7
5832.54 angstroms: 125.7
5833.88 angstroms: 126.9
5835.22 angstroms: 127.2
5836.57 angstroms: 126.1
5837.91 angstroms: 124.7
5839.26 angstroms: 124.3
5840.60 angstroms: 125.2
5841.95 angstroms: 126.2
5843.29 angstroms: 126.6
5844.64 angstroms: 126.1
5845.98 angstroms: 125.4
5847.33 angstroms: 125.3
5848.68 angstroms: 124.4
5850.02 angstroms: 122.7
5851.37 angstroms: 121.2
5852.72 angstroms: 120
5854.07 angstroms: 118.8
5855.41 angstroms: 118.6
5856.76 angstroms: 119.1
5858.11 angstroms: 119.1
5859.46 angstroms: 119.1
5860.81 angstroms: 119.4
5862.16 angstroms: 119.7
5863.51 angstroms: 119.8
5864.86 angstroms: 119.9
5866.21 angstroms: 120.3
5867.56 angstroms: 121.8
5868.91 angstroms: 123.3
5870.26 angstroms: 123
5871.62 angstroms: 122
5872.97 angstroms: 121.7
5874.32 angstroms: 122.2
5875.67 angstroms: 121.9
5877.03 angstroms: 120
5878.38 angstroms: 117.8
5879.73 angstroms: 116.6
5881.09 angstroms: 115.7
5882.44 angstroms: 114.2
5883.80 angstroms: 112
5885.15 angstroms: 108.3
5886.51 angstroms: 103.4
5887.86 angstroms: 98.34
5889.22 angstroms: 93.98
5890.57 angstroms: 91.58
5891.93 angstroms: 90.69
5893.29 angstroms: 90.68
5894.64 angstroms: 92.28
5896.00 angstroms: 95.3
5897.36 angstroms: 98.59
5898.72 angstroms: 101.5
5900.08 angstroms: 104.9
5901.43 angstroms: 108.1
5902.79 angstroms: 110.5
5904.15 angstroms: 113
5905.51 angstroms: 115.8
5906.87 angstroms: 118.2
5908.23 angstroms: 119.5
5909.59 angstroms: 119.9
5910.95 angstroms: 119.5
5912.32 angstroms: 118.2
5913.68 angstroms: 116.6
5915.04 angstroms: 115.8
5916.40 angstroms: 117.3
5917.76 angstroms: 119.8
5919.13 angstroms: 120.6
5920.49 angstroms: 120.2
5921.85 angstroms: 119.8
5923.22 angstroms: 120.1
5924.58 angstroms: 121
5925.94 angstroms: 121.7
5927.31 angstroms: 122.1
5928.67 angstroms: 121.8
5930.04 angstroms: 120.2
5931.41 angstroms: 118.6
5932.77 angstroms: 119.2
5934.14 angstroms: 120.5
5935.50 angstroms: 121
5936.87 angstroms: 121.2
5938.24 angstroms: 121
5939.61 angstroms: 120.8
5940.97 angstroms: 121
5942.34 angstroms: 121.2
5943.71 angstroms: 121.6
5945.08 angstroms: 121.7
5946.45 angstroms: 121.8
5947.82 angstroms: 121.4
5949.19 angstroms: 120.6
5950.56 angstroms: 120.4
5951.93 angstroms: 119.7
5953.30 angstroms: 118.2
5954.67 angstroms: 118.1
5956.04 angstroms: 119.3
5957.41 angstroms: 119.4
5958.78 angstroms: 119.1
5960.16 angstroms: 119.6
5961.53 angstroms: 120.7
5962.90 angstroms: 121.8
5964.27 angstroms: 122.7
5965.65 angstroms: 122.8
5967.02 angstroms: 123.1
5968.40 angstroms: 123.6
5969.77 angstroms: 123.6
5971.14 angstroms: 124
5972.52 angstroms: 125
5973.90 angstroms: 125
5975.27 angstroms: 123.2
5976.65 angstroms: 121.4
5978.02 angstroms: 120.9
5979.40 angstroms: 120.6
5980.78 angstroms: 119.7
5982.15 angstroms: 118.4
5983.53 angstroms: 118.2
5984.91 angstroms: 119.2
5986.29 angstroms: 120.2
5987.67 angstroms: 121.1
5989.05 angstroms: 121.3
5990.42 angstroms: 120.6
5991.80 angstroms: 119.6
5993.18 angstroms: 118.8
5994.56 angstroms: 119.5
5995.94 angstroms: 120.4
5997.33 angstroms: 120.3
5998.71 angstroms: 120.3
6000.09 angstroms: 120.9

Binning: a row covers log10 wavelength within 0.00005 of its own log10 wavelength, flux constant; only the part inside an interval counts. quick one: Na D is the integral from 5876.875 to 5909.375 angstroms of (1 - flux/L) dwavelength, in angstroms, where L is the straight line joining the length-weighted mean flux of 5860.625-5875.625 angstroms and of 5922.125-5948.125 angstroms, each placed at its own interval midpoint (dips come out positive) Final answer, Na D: 4.0 angstroms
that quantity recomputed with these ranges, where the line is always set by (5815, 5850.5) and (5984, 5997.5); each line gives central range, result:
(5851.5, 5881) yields 1.01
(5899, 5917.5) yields 1.19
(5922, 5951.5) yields 0.25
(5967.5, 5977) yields -0.24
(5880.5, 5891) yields 1.60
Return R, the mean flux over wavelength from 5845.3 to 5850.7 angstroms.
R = 125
